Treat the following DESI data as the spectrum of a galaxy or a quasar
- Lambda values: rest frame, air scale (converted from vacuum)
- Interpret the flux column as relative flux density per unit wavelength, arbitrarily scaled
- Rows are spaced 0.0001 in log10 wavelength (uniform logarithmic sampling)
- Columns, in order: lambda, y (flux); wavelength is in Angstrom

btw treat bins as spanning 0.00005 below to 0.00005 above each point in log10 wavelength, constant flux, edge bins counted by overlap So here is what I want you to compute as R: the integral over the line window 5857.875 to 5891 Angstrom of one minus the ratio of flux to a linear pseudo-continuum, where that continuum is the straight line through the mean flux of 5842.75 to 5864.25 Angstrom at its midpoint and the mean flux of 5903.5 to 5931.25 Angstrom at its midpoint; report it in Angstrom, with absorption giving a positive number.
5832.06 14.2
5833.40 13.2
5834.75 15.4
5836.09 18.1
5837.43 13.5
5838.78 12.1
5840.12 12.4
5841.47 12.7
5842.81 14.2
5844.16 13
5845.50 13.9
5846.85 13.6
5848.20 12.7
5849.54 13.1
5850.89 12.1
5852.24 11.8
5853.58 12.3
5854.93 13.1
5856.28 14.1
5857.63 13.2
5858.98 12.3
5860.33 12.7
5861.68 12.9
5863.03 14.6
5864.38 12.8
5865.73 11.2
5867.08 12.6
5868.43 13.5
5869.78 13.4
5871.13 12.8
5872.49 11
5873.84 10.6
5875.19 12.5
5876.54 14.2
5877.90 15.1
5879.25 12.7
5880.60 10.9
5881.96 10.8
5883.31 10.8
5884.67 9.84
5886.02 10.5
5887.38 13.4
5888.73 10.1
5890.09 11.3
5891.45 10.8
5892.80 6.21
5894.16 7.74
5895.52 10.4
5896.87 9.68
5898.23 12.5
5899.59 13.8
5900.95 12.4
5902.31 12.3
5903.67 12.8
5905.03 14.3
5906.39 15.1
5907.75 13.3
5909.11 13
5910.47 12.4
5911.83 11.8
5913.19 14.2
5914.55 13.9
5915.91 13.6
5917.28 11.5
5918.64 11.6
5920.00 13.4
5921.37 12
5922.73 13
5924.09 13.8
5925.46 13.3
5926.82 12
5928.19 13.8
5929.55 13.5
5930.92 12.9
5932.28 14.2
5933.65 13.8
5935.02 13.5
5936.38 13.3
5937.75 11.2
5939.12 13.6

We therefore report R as 2.2 Angstrom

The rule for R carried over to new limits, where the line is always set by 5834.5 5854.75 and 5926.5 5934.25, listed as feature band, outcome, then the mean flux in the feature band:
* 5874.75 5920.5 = 4.7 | 12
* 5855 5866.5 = 0.3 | 13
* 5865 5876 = 0.9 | 12.2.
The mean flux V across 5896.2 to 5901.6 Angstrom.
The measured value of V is 12.1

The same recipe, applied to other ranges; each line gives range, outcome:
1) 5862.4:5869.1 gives 12.9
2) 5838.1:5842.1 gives 12.4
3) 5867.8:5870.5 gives 13.5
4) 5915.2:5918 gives 12.5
